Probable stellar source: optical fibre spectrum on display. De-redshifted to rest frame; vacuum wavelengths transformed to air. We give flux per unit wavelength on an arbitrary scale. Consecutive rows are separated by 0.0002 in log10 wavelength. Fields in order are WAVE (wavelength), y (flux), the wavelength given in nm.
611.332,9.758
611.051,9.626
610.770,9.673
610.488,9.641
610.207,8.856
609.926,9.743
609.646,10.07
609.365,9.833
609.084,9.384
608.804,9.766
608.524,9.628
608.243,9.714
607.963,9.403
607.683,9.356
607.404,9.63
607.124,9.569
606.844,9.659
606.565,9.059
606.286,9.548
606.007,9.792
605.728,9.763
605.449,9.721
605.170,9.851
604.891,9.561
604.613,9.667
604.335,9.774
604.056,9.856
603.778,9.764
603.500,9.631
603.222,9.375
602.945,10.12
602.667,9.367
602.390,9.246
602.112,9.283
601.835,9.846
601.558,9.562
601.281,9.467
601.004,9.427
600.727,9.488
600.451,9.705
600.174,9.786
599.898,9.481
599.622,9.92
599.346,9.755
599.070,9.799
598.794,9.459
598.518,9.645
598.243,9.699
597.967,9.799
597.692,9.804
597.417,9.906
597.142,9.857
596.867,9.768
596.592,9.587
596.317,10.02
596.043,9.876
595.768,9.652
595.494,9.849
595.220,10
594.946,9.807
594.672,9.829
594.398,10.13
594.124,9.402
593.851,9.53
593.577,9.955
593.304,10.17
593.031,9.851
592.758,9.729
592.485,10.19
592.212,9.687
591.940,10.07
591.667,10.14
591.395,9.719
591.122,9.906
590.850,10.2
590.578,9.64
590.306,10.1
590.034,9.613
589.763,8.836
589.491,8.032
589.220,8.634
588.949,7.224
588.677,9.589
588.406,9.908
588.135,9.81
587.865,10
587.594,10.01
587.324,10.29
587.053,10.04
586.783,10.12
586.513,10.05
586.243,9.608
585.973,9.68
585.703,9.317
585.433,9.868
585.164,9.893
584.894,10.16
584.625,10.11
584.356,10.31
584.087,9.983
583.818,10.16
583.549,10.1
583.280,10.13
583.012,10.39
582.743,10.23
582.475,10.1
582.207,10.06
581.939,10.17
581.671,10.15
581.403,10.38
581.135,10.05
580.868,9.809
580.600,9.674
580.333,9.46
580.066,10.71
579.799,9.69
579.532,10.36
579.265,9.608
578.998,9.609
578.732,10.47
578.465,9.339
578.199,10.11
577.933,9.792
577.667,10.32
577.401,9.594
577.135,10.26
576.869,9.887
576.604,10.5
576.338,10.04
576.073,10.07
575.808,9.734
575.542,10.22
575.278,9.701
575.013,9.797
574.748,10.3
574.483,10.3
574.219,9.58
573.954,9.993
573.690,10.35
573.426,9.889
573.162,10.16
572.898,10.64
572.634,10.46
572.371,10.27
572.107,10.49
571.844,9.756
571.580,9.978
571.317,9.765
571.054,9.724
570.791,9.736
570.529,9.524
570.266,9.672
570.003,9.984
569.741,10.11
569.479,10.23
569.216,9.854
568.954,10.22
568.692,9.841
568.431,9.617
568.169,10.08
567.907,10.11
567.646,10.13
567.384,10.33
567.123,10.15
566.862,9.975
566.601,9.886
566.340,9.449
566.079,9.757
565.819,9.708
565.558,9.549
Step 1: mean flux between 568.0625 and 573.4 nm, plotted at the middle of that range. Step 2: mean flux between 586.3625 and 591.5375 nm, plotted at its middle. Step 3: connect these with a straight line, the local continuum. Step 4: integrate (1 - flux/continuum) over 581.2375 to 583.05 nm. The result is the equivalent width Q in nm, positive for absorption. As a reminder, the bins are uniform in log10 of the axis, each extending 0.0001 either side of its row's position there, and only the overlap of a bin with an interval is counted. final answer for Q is -0.09 nm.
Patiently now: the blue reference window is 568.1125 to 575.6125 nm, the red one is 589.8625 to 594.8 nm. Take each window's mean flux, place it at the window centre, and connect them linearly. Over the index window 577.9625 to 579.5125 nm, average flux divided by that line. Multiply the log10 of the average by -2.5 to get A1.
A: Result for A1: 0.01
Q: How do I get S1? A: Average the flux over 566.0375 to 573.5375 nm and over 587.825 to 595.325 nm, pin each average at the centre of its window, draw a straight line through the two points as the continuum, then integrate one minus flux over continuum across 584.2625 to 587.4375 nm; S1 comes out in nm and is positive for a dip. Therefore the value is -0.073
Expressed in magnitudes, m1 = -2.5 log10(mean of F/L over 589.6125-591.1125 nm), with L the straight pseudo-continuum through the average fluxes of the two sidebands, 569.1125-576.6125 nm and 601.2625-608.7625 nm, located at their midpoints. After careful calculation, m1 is 0.012 mag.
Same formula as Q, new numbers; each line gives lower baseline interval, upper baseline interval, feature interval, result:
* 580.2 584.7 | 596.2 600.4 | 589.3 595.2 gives 0.08 nm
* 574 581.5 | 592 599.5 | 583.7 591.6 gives 0.16 nm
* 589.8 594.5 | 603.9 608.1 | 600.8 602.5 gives 0.04 nm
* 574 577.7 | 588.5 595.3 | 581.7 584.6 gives -0.10 nm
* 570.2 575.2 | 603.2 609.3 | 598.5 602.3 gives 0.03 nm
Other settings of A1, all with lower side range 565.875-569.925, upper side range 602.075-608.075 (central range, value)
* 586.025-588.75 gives -0.018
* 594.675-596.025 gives -0.015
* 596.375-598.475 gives -0.011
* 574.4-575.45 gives -0.012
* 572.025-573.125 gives -0.054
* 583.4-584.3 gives -0.031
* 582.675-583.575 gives -0.043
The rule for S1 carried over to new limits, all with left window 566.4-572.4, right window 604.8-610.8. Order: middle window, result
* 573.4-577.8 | -0.06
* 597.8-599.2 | 0.00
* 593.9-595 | -0.01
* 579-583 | -0.07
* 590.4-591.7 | -0.02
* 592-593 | -0.01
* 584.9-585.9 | 0.01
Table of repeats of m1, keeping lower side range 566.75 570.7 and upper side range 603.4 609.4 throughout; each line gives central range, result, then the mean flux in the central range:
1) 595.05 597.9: -0.01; 9.83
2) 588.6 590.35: 0.12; 8.77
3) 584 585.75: -0.02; 9.98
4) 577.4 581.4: -0.01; 9.93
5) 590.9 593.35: -0.02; 9.94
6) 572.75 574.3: -0.02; 10.1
